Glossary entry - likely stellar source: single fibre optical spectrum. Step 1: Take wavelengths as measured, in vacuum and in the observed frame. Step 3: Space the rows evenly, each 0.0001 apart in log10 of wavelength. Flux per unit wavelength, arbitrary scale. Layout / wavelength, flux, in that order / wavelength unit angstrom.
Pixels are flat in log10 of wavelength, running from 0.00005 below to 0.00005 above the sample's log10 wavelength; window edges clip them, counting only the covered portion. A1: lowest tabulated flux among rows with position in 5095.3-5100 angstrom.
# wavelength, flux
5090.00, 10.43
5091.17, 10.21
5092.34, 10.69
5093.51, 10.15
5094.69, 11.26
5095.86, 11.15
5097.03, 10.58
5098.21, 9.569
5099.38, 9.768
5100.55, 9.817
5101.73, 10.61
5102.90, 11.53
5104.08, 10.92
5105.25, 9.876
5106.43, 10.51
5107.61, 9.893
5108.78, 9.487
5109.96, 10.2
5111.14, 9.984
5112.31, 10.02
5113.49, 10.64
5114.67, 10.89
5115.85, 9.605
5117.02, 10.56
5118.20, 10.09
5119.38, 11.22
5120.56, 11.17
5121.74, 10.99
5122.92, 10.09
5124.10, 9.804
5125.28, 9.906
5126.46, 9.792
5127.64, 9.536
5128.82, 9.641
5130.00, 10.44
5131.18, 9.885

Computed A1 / 9.569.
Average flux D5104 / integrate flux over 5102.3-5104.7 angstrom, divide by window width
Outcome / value 11.2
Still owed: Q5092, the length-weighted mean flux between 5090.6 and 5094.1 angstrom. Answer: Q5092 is 10.4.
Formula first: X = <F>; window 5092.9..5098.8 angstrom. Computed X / 10.5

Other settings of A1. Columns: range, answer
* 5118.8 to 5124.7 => 9.804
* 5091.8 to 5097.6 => 10.15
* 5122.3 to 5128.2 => 9.536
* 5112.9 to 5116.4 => 9.605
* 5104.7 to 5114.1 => 9.487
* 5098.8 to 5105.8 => 9.768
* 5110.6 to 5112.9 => 9.984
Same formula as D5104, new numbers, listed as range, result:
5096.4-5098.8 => 10.1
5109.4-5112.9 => 10.1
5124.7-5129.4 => 9.72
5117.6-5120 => 10.6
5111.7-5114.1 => 10.3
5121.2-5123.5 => 10.5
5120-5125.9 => 10.4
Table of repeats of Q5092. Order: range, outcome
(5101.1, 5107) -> 10.7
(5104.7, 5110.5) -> 9.98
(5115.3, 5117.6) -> 10.1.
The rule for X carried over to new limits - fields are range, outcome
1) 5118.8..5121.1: 11.2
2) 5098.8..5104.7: 10.5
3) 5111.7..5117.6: 10.4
